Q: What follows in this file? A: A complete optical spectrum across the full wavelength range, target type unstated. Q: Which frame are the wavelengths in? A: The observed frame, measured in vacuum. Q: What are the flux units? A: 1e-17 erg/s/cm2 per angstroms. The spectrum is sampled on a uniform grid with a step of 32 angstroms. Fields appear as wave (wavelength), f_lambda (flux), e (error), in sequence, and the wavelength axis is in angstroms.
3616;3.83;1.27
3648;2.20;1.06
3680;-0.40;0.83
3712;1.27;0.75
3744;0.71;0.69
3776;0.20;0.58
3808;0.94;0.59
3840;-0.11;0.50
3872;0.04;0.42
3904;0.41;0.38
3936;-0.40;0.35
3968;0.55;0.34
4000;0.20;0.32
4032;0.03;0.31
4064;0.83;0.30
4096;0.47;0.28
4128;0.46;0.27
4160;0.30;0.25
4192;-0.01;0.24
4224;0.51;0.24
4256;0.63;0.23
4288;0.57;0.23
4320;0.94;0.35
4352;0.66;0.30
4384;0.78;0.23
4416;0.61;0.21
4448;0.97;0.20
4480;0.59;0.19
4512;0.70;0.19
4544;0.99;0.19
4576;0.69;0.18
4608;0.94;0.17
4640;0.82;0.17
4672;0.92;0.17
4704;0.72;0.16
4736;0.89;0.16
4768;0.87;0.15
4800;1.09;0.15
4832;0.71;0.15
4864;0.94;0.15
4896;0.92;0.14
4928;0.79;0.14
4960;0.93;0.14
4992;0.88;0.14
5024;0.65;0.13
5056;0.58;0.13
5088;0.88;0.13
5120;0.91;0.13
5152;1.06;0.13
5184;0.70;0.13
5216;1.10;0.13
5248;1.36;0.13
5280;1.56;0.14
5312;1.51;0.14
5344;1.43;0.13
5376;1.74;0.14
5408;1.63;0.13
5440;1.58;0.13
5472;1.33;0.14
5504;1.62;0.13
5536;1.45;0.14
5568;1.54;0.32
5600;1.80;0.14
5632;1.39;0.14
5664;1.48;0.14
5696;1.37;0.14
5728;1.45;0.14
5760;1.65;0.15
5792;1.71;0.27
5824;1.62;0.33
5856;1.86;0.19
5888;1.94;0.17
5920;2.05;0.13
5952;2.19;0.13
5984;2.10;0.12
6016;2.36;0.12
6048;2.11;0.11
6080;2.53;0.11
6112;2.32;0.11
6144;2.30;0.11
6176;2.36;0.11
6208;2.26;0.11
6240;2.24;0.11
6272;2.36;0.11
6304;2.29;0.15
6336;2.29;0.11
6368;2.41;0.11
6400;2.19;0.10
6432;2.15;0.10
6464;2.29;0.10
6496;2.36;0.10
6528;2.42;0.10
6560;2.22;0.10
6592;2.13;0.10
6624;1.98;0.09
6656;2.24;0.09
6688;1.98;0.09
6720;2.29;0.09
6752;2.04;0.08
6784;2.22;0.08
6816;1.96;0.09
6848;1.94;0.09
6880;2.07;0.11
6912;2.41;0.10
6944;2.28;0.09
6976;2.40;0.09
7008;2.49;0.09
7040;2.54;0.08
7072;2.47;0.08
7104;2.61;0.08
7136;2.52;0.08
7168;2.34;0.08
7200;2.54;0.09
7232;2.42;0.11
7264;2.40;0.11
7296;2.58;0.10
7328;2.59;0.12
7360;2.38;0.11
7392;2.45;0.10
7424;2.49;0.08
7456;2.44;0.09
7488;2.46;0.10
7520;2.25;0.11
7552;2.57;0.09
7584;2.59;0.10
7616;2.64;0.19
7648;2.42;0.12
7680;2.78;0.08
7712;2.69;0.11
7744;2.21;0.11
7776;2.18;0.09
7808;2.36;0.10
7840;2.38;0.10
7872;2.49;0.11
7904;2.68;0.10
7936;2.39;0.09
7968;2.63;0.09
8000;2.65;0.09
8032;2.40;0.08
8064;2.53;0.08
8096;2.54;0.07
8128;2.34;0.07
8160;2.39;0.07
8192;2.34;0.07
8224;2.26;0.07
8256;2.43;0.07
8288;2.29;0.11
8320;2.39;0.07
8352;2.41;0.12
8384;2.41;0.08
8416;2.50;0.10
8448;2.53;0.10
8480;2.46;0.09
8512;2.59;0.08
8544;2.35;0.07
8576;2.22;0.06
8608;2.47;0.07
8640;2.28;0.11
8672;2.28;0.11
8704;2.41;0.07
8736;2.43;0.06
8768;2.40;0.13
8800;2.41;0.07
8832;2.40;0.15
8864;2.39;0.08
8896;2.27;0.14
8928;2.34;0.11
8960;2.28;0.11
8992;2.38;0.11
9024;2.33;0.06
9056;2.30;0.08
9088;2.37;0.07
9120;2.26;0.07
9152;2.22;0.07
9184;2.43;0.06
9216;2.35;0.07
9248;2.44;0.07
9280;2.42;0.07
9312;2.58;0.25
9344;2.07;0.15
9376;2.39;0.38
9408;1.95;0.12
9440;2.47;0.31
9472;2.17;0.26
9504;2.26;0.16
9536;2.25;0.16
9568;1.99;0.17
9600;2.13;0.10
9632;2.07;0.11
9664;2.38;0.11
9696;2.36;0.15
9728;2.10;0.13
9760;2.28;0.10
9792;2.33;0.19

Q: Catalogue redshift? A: 0.32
